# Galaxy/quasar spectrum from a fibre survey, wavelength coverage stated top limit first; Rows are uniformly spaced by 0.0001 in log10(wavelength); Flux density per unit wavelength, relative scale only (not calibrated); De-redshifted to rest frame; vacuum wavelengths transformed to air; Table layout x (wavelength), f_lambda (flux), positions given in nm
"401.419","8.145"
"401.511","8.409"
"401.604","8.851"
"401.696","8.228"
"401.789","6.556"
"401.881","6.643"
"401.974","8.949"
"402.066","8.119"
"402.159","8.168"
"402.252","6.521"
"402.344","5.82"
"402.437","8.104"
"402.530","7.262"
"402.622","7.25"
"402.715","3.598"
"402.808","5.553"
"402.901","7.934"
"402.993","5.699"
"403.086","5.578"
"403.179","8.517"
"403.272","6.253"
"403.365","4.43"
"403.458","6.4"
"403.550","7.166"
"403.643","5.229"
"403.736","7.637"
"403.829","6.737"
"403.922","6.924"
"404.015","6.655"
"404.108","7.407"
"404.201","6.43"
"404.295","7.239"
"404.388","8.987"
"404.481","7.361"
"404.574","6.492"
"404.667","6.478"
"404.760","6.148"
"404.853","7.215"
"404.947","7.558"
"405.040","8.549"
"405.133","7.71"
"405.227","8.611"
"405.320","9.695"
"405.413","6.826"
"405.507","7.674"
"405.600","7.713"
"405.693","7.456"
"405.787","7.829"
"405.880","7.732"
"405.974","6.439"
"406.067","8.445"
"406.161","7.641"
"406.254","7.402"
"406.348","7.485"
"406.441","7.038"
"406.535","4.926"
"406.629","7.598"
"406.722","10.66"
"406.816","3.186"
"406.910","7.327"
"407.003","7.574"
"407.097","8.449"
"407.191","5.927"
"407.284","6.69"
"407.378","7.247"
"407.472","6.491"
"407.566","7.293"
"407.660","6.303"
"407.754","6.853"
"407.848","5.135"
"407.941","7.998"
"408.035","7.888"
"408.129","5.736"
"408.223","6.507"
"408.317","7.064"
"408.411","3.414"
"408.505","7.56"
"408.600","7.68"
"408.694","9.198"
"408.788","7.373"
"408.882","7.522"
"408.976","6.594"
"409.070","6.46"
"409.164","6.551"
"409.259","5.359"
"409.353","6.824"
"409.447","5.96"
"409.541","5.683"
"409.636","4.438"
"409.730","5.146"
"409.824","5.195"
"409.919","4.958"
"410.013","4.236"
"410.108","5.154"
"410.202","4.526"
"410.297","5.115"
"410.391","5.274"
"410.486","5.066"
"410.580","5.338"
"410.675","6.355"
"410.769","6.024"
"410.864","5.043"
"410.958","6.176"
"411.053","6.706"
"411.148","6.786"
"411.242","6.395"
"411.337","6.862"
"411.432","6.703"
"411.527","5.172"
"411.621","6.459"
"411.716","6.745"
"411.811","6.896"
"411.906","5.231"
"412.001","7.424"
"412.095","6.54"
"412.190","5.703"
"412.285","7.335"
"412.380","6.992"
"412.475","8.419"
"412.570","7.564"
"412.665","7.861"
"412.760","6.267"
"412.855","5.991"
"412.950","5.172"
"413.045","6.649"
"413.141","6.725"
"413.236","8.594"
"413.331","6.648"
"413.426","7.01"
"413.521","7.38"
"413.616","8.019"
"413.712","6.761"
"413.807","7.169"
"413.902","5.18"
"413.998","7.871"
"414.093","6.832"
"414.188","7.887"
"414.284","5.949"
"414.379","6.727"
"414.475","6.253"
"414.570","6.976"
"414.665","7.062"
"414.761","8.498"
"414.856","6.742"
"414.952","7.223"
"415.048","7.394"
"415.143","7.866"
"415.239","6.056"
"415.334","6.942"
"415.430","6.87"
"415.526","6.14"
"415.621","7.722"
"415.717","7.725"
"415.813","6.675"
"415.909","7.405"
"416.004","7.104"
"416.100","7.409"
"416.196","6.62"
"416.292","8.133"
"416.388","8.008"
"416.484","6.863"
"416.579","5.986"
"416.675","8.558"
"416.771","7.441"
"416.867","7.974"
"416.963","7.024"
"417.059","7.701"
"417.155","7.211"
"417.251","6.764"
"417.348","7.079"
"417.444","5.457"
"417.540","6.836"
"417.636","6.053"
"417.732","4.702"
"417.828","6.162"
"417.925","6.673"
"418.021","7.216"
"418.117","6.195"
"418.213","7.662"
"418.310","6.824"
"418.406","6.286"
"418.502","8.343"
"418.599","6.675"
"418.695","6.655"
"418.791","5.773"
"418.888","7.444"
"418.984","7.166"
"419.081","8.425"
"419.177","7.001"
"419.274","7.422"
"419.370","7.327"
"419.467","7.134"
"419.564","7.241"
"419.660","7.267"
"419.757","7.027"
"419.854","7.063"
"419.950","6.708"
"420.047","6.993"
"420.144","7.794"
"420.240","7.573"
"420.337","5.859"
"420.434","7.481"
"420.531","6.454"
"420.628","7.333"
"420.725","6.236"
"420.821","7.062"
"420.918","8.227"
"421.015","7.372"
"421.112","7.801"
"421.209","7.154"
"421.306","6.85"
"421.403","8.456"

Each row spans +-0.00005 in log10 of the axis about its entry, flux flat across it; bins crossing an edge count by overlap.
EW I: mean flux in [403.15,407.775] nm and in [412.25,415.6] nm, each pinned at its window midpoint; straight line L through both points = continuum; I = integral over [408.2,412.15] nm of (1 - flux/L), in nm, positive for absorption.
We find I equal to 0.552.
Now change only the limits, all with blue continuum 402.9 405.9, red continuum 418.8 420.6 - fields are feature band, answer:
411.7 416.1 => 0.113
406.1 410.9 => 0.523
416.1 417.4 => -0.033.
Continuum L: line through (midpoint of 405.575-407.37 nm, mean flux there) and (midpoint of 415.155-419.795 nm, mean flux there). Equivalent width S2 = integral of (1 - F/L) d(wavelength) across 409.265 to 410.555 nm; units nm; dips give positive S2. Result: 0.35 nm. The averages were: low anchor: 7.23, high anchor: 7.01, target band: 5.21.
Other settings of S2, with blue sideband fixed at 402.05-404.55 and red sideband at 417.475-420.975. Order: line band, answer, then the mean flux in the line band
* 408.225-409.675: 0.06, 6.52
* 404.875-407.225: -0.25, 7.5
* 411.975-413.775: -0.03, 7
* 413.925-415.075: -0.03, 7.07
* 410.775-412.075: 0.10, 6.35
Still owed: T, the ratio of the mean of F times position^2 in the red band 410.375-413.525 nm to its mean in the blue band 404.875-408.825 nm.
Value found 0.92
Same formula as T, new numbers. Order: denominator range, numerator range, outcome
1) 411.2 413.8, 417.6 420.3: 1.06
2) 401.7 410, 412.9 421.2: 1.08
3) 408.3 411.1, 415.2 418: 1.21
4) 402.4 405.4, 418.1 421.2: 1.11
